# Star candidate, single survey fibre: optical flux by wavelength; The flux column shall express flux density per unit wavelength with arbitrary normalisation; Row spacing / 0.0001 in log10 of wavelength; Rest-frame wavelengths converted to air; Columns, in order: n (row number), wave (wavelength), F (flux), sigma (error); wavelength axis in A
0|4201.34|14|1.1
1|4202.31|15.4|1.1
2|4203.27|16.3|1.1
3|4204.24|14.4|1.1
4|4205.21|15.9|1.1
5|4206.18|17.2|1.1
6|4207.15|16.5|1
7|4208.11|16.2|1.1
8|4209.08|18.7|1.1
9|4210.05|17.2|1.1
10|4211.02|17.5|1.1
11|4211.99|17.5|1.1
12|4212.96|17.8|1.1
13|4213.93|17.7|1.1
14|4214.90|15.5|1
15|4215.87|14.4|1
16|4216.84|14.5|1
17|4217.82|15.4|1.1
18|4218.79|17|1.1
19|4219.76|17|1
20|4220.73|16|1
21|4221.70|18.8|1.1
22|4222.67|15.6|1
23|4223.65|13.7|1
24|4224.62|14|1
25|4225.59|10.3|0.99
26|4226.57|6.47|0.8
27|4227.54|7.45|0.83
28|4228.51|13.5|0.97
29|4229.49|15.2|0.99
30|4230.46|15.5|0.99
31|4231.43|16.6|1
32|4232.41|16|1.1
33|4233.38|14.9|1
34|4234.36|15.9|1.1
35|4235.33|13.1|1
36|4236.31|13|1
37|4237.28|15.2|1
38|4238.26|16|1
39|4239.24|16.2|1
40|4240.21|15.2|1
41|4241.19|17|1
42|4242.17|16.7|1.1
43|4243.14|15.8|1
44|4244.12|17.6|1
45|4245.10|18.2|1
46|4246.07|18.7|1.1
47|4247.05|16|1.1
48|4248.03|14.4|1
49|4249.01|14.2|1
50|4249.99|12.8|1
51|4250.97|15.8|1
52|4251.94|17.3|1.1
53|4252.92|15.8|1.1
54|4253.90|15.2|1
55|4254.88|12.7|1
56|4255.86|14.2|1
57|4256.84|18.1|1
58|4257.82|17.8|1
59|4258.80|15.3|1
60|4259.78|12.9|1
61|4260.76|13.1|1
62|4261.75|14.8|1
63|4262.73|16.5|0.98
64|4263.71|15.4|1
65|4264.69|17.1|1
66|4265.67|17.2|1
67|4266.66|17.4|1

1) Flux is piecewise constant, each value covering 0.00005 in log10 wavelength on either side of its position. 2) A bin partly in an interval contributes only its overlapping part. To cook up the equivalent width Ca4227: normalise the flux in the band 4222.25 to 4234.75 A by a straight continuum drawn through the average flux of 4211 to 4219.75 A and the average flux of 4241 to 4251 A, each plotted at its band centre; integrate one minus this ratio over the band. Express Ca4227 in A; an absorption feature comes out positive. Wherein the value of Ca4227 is 2.1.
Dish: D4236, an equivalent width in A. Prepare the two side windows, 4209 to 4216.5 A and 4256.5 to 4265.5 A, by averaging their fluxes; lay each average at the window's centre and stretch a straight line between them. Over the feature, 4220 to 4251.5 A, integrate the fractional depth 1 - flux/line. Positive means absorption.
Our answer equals 2.7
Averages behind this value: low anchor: 16.9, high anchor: 15.7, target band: 14.9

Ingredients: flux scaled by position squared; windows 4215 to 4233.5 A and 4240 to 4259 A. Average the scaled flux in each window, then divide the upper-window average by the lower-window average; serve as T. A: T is 1.1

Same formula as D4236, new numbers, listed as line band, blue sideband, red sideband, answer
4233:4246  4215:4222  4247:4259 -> -0.2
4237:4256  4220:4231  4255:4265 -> -1.5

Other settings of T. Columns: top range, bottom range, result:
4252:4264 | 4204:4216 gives 0.93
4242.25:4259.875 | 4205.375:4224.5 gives 0.98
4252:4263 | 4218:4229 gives 1.13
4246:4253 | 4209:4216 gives 0.92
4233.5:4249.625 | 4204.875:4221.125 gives 0.96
